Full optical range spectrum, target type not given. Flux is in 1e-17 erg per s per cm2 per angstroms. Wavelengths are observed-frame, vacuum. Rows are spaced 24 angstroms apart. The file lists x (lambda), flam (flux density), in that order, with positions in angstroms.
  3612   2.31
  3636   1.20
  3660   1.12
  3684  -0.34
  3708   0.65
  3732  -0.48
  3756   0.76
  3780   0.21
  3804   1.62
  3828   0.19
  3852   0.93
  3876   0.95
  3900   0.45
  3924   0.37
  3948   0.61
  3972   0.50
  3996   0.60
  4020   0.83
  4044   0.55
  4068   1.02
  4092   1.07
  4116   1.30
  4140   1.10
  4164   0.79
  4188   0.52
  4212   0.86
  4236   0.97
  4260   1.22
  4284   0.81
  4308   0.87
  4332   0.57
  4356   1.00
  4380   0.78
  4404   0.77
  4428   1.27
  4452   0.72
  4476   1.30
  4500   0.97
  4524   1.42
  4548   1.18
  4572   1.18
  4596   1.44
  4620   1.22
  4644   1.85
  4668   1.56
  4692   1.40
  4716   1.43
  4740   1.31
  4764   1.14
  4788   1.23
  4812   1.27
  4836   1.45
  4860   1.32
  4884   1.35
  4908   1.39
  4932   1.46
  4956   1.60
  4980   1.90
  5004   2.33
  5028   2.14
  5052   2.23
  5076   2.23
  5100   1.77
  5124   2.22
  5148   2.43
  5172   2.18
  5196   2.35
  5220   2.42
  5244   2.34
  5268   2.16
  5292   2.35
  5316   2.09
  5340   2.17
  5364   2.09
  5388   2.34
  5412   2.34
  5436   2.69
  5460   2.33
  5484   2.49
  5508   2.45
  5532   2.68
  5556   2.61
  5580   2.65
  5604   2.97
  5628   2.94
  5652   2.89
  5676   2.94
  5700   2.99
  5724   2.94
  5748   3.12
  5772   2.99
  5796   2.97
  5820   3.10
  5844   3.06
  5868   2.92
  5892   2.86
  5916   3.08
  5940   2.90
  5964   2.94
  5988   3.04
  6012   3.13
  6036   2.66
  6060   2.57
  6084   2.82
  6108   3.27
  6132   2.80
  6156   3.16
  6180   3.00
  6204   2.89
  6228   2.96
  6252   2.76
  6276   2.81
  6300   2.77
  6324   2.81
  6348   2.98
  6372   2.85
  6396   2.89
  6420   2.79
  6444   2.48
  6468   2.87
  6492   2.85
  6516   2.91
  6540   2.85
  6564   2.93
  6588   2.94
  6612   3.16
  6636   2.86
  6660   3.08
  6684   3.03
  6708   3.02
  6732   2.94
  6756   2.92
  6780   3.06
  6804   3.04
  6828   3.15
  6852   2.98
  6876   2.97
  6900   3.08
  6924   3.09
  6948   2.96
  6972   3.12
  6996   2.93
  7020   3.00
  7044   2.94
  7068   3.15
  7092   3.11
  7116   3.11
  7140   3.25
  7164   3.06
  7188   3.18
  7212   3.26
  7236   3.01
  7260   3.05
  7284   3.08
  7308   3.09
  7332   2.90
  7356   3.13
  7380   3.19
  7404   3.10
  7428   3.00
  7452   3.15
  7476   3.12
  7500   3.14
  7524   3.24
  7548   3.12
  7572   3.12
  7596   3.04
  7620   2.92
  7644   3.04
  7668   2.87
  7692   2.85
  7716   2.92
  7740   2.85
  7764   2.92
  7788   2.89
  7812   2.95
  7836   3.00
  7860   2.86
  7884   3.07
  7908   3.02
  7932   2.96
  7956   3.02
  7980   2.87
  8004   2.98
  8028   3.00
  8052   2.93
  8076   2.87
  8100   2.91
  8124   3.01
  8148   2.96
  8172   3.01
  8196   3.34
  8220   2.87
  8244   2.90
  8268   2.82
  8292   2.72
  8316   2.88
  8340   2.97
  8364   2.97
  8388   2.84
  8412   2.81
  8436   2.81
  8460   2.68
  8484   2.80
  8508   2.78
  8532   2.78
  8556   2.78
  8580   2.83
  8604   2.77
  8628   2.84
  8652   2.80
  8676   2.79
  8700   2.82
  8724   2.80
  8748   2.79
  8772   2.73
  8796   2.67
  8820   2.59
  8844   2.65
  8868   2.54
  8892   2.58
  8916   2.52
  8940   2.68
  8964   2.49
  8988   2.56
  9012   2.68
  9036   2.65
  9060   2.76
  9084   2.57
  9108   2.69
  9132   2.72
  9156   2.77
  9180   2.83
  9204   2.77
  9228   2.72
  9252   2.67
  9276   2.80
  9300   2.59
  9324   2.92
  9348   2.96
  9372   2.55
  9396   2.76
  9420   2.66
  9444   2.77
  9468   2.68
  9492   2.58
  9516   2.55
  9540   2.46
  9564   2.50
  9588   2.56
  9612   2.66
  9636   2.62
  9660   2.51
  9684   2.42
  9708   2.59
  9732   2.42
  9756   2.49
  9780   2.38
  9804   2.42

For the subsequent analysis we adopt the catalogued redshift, 0.244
